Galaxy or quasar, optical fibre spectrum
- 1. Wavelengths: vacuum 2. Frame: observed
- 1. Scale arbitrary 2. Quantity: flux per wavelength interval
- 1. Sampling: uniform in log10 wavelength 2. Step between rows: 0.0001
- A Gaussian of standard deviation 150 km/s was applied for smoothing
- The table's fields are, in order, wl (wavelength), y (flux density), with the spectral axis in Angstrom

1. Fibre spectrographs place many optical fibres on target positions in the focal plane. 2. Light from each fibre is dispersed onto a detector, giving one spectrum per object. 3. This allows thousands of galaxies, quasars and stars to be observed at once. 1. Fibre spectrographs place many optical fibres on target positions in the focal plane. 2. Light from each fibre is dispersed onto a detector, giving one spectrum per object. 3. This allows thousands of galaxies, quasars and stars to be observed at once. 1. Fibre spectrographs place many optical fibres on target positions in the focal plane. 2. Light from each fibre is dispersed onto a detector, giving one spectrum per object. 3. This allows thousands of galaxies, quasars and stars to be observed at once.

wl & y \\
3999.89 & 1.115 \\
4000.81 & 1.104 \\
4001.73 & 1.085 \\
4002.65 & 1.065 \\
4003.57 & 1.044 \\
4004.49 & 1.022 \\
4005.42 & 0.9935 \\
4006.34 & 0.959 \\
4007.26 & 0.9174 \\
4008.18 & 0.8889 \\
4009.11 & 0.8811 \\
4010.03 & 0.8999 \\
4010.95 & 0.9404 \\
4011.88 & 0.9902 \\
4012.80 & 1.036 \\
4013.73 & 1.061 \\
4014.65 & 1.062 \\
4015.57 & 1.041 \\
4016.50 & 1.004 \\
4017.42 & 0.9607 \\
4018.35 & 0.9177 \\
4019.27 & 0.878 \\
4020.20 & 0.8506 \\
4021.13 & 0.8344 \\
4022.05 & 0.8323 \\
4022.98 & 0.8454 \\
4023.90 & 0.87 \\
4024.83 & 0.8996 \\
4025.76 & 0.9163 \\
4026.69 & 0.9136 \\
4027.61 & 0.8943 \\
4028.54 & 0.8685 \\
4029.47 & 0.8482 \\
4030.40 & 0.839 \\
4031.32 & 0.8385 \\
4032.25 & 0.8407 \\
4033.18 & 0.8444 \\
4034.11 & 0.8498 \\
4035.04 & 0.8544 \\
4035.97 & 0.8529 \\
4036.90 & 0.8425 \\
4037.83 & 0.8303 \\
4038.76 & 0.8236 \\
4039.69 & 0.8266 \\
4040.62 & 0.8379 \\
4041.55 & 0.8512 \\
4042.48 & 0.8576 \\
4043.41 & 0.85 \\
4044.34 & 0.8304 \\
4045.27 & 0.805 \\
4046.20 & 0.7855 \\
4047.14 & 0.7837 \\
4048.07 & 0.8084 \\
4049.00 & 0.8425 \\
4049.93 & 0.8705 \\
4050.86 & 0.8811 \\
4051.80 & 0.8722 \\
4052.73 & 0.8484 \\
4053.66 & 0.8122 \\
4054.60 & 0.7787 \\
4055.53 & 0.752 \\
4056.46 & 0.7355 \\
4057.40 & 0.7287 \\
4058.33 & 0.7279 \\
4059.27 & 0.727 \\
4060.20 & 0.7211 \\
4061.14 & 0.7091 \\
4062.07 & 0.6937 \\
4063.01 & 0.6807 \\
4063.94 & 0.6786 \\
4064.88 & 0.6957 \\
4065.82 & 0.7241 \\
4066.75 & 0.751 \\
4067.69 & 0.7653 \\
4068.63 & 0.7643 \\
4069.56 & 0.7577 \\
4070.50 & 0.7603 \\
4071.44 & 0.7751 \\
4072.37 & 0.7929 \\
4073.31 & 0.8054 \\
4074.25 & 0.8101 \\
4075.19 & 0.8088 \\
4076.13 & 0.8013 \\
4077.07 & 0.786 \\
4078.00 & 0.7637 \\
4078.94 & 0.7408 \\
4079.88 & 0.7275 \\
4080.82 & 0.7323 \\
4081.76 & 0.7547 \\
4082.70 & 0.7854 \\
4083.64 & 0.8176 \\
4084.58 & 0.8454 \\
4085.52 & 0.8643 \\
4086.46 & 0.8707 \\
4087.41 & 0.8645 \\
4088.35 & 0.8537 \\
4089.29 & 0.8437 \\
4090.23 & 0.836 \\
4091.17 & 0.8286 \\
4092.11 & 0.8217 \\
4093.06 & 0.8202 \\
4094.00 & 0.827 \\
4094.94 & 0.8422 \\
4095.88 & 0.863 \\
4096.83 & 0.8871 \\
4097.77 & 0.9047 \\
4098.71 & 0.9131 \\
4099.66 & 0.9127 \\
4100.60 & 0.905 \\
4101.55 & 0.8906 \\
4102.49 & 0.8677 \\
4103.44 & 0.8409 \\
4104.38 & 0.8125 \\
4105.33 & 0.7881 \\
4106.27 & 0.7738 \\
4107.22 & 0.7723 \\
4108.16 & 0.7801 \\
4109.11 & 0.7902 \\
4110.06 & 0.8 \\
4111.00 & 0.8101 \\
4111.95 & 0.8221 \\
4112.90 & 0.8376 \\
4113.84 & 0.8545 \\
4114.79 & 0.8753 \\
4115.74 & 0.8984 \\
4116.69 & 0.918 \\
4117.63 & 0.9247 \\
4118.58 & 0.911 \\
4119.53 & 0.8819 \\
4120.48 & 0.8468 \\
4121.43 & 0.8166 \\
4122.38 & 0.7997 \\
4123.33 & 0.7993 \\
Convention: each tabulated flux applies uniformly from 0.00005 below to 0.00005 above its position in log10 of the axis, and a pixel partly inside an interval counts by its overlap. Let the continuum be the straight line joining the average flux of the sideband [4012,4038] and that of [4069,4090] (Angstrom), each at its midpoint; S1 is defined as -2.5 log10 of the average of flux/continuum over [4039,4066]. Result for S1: 0.09 mag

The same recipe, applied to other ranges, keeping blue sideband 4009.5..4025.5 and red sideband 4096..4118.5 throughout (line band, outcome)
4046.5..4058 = 0.12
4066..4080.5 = 0.15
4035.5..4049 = 0.11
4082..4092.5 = 0.04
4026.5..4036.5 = 0.08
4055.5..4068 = 0.24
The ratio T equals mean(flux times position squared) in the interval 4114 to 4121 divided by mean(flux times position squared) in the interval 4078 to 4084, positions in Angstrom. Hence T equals 1.2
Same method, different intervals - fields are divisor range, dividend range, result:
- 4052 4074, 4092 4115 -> 1.14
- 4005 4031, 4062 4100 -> 0.90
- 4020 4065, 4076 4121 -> 1.05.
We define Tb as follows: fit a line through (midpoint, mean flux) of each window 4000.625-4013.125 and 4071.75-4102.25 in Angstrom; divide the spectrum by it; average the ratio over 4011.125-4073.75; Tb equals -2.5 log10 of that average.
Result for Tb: 0.10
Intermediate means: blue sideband 0.985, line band 0.833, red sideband 0.829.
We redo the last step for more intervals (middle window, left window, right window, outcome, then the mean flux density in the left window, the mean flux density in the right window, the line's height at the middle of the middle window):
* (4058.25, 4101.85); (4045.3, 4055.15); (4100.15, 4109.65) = 0.04 mag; 0.827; 0.821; 0.824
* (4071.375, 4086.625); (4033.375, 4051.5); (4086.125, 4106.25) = 0.07 mag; 0.836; 0.855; 0.849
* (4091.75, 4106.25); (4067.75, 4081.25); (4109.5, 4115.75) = -0.06 mag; 0.773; 0.838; 0.815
